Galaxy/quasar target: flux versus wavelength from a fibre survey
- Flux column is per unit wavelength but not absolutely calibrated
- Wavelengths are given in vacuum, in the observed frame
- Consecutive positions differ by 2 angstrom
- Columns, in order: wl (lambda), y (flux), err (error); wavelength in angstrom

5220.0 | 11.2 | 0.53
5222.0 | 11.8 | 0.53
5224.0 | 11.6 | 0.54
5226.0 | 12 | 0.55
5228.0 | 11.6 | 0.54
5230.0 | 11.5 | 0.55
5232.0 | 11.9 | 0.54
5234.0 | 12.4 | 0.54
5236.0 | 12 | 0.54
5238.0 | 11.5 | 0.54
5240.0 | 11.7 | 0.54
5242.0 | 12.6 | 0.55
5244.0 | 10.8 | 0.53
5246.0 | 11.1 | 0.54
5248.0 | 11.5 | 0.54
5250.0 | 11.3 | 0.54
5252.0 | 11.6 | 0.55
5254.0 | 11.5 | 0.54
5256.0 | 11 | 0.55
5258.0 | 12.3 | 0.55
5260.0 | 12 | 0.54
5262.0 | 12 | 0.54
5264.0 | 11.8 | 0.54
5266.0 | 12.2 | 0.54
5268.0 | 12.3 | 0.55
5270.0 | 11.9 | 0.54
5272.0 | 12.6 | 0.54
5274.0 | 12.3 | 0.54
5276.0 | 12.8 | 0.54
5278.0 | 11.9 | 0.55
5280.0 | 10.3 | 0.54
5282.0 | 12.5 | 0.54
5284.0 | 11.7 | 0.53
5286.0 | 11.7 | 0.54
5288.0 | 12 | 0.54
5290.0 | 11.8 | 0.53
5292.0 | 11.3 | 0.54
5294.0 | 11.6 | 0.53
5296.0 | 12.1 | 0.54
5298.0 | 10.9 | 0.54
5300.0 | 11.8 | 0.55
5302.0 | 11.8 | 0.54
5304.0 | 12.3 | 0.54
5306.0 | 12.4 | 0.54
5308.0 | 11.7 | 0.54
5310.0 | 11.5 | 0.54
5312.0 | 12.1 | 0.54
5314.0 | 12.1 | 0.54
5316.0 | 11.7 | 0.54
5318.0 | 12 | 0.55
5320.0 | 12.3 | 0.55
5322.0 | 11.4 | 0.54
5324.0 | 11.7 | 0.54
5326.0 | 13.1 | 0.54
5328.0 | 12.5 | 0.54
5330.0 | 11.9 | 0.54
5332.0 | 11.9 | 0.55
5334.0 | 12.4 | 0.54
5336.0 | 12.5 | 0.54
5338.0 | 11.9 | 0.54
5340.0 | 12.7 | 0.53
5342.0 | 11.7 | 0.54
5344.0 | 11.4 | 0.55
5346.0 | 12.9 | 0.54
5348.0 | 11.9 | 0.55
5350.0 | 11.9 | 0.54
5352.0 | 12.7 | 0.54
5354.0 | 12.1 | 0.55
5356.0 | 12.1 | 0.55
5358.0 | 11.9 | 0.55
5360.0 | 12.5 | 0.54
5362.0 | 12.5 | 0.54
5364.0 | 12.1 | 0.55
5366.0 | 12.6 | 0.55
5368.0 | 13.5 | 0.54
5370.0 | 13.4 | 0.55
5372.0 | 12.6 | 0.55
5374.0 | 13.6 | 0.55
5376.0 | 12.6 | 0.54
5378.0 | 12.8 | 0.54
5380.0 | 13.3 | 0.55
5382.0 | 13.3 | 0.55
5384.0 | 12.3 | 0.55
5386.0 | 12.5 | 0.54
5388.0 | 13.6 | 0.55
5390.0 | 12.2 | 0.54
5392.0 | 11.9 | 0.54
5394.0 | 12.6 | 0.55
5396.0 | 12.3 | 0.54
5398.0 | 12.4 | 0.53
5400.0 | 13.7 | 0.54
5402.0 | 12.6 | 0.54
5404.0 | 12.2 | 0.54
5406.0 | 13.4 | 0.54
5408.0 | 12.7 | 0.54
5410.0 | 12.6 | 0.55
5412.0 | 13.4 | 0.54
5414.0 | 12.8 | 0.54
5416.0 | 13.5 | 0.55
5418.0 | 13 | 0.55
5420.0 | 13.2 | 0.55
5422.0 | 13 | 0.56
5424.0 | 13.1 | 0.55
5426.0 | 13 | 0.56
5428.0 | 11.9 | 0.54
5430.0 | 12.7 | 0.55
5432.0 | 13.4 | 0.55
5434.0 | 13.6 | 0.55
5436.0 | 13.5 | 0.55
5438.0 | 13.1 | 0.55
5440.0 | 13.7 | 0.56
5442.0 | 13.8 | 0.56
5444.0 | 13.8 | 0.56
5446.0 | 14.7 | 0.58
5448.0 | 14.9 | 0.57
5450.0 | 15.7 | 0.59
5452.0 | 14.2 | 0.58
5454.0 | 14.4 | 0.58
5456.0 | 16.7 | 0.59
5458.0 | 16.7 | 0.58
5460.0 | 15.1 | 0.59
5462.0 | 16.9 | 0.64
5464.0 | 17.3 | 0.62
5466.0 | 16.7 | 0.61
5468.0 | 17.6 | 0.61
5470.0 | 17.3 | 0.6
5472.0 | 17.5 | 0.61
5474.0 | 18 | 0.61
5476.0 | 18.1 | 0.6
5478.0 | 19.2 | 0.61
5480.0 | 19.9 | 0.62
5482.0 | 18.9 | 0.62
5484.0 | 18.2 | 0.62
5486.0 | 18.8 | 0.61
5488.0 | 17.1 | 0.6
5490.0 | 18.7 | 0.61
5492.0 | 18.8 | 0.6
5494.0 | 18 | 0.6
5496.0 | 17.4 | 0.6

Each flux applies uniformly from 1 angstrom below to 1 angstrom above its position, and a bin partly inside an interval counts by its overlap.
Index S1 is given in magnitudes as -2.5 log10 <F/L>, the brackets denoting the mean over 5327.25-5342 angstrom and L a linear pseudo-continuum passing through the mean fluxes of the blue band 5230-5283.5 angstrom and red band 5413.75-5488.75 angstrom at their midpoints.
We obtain 0.090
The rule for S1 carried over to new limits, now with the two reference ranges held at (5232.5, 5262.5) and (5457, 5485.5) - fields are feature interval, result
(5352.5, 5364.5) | 0.20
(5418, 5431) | 0.27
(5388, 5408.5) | 0.24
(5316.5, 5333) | 0.14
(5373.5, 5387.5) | 0.18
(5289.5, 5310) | 0.12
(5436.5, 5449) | 0.21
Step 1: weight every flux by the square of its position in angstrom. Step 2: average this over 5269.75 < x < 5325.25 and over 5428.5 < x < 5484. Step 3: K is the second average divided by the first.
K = 1.4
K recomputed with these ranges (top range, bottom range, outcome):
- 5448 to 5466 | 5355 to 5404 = 1.29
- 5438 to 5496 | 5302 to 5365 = 1.45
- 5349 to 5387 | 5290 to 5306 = 1.11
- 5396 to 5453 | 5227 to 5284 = 1.20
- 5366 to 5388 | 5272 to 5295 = 1.14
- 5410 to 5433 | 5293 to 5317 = 1.15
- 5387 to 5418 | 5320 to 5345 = 1.09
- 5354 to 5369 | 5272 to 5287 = 1.07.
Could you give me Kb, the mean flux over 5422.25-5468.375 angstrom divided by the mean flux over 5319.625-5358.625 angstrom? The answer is 1.2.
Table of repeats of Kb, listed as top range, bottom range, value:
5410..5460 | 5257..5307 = 1.16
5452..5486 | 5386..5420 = 1.35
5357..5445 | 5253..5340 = 1.08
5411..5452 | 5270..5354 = 1.13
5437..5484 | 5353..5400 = 1.29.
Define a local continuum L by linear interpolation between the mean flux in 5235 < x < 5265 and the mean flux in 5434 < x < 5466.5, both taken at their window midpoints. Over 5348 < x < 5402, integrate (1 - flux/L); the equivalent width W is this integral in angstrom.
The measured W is 4.3 angstrom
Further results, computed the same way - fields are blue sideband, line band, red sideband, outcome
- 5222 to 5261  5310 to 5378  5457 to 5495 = 9.75 angstrom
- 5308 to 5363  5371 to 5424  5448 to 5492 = 5.91 angstrom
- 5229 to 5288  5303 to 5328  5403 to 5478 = 1.26 angstrom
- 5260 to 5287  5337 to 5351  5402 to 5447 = 0.55 angstrom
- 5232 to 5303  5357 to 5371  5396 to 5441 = -0.08 angstrom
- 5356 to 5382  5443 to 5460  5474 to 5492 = 1.86 angstrom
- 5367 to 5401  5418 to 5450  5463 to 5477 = 4.28 angstrom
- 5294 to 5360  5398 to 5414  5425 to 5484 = 1.54 angstrom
